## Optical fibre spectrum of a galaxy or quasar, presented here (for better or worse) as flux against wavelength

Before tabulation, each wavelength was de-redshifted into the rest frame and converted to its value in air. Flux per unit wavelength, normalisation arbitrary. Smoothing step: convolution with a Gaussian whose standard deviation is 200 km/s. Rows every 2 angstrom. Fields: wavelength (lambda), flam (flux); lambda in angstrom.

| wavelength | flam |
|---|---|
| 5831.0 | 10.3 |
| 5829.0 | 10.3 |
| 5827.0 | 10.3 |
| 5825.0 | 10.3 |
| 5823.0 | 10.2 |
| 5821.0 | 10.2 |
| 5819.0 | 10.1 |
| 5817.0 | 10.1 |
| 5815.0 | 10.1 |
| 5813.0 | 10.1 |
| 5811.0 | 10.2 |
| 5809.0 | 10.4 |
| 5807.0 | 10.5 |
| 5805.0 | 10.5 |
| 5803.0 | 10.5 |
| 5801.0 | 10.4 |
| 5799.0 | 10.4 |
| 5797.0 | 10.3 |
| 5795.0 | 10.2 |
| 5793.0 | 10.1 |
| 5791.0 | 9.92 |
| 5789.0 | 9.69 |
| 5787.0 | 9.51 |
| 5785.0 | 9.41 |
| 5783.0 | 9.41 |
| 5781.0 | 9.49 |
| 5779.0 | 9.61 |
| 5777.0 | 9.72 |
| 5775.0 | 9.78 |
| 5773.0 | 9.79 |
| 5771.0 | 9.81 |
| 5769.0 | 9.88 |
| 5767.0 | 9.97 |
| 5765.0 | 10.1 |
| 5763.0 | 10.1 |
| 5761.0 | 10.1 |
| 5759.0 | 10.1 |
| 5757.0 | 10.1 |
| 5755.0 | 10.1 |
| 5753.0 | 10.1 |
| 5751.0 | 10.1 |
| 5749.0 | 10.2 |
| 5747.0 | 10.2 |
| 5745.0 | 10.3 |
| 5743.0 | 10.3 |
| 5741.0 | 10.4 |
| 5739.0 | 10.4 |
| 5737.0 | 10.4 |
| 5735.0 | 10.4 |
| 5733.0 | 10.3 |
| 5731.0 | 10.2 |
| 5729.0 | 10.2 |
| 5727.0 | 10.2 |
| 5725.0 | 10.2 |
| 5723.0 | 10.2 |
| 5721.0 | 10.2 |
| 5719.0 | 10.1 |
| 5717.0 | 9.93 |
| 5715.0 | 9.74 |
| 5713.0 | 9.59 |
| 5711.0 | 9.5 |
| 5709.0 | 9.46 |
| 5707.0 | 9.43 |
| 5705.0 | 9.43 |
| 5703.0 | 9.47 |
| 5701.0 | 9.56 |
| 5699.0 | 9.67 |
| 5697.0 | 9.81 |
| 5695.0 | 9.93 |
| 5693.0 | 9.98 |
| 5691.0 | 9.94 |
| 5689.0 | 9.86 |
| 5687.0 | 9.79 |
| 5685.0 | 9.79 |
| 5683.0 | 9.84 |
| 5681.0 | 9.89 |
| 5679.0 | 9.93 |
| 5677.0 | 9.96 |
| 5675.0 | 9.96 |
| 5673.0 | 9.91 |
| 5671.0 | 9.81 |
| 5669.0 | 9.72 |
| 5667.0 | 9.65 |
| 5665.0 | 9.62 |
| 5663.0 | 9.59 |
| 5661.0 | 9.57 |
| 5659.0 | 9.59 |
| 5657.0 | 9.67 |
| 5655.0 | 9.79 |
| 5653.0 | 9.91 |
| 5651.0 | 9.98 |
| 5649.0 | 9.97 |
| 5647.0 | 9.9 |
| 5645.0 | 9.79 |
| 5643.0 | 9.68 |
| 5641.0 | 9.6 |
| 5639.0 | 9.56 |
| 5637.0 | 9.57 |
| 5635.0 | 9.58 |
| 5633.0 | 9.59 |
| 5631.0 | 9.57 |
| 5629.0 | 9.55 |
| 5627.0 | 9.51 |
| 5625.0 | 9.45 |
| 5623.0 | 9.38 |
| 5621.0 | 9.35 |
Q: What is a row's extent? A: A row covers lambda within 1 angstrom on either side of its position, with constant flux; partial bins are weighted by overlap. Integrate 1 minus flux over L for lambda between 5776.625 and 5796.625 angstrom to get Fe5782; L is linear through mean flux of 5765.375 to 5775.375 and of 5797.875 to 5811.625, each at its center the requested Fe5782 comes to 0.8 angstrom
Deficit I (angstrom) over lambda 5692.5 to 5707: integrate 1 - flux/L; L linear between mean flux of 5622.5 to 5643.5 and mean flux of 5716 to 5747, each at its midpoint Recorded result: 0.5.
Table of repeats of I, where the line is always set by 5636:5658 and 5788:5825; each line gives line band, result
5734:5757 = -0.5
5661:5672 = 0.2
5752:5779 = 0.4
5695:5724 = 0.6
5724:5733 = -0.2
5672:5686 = -0.1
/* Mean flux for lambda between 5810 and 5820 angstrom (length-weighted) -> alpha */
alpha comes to 10.1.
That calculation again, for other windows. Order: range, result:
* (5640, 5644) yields 9.64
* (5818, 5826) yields 10.2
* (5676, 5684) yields 9.91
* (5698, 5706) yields 9.53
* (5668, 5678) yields 9.87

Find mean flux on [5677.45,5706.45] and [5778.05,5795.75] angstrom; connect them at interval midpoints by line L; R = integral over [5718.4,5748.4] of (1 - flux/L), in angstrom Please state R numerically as -1.62 angstrom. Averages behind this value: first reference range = 9.78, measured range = 10.3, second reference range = 9.7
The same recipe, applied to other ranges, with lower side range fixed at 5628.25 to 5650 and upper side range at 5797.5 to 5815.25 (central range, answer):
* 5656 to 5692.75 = 0.1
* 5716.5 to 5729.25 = -0.2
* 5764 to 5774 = 0.3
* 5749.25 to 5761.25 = 0.0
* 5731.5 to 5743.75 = -0.4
